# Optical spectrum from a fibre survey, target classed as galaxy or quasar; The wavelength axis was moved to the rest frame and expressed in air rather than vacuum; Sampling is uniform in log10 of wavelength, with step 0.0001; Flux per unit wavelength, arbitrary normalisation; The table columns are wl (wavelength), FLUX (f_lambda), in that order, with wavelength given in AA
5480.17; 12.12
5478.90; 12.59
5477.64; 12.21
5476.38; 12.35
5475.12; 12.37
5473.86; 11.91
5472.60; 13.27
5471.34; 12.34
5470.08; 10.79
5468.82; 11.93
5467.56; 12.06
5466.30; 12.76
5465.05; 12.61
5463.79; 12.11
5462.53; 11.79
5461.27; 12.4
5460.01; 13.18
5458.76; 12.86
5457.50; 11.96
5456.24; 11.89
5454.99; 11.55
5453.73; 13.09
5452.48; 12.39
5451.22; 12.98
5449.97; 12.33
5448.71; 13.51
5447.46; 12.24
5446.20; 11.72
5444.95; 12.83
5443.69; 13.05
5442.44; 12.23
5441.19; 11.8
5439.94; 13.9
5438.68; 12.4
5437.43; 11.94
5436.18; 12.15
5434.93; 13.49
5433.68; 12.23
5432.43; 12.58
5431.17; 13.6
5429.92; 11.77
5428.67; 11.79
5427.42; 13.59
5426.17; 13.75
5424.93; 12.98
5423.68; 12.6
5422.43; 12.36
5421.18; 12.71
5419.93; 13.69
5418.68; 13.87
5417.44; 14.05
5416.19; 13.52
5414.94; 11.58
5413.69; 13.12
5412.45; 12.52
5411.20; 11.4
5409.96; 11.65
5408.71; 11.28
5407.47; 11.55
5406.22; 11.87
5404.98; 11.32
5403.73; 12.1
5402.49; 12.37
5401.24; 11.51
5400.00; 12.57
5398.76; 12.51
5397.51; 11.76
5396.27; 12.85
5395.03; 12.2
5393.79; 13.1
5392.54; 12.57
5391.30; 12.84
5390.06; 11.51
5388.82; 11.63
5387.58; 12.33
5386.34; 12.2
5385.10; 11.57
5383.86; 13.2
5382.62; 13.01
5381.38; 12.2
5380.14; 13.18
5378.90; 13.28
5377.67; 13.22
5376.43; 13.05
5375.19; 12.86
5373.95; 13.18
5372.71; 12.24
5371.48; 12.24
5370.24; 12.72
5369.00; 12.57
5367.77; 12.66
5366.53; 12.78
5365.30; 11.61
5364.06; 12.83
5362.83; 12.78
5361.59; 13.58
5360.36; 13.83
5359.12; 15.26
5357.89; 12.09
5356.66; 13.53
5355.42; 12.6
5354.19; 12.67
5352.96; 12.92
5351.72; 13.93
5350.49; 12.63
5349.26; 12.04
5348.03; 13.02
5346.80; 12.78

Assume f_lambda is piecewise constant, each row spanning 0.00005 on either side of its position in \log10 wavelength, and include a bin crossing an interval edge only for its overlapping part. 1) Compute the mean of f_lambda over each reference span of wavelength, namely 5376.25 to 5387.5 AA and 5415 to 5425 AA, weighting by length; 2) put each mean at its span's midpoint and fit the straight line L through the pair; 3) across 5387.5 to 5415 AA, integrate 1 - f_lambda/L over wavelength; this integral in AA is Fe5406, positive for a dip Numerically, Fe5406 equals 1.8 AA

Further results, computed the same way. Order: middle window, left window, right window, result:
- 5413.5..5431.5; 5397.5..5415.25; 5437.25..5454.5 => -1.1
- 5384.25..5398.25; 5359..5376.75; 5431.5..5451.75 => 0.6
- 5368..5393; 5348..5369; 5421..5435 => 0.6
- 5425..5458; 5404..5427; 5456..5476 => -0.4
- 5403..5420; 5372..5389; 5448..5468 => 0.3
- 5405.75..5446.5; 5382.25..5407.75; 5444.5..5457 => -0.9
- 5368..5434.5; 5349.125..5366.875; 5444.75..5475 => 1.1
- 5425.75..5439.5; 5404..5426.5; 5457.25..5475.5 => -0.2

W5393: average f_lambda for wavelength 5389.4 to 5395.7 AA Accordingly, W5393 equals 12.4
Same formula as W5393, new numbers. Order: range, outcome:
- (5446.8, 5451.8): 12.8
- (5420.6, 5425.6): 12.7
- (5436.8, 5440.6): 12.7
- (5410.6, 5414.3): 12.4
